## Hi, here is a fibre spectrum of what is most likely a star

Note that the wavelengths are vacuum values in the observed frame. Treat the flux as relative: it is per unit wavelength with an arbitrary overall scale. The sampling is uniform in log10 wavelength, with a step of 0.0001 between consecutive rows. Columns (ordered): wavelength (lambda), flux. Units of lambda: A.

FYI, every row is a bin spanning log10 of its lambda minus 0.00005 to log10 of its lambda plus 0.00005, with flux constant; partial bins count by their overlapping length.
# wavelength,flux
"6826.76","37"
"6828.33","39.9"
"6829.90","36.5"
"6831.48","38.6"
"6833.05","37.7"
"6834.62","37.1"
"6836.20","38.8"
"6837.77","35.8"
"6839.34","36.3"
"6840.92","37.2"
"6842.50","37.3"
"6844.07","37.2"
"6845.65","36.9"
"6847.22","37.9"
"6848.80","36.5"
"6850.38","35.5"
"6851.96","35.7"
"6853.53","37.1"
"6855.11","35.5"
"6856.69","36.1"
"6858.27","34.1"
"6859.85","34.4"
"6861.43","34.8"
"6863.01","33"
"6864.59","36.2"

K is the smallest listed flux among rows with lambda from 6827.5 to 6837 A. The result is 36.5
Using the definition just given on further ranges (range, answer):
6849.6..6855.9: 35.5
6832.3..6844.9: 35.8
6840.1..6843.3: 37.2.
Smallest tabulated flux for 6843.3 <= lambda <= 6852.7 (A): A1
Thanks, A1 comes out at 35.5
